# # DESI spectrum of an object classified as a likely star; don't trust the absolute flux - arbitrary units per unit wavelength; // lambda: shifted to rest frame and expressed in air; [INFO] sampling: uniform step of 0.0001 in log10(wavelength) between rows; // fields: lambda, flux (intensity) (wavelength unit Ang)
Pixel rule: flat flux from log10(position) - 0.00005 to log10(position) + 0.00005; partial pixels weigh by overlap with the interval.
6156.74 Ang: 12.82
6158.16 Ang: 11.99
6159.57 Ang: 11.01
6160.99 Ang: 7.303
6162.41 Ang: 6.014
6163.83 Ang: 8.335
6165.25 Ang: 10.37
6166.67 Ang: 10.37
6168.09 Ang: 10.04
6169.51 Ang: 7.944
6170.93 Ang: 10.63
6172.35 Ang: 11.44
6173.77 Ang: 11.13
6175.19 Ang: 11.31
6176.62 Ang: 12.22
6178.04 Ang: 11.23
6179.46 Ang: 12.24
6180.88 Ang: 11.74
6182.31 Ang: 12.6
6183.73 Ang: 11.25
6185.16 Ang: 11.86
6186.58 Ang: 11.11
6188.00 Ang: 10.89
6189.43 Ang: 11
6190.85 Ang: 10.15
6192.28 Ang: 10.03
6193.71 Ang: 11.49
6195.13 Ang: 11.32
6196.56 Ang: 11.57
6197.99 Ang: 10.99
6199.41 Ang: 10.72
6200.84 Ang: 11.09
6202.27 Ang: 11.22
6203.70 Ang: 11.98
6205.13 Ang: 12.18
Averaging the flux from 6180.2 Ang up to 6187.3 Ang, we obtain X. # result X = 11.7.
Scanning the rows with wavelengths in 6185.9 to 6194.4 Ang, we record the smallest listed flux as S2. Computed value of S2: 10.03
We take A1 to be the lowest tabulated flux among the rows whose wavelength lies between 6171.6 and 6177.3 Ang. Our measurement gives 11.13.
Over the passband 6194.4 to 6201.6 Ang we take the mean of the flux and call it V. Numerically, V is 11.1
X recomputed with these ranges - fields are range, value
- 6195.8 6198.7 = 11.3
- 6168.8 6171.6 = 9.27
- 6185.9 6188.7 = 11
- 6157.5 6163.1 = 9.07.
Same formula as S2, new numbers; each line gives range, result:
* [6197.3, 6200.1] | 10.72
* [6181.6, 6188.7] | 10.89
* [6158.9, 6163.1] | 6.014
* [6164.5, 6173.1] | 7.944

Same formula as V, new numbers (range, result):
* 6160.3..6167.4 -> 8.48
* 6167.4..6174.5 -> 10.2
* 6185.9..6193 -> 10.6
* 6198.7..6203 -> 11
